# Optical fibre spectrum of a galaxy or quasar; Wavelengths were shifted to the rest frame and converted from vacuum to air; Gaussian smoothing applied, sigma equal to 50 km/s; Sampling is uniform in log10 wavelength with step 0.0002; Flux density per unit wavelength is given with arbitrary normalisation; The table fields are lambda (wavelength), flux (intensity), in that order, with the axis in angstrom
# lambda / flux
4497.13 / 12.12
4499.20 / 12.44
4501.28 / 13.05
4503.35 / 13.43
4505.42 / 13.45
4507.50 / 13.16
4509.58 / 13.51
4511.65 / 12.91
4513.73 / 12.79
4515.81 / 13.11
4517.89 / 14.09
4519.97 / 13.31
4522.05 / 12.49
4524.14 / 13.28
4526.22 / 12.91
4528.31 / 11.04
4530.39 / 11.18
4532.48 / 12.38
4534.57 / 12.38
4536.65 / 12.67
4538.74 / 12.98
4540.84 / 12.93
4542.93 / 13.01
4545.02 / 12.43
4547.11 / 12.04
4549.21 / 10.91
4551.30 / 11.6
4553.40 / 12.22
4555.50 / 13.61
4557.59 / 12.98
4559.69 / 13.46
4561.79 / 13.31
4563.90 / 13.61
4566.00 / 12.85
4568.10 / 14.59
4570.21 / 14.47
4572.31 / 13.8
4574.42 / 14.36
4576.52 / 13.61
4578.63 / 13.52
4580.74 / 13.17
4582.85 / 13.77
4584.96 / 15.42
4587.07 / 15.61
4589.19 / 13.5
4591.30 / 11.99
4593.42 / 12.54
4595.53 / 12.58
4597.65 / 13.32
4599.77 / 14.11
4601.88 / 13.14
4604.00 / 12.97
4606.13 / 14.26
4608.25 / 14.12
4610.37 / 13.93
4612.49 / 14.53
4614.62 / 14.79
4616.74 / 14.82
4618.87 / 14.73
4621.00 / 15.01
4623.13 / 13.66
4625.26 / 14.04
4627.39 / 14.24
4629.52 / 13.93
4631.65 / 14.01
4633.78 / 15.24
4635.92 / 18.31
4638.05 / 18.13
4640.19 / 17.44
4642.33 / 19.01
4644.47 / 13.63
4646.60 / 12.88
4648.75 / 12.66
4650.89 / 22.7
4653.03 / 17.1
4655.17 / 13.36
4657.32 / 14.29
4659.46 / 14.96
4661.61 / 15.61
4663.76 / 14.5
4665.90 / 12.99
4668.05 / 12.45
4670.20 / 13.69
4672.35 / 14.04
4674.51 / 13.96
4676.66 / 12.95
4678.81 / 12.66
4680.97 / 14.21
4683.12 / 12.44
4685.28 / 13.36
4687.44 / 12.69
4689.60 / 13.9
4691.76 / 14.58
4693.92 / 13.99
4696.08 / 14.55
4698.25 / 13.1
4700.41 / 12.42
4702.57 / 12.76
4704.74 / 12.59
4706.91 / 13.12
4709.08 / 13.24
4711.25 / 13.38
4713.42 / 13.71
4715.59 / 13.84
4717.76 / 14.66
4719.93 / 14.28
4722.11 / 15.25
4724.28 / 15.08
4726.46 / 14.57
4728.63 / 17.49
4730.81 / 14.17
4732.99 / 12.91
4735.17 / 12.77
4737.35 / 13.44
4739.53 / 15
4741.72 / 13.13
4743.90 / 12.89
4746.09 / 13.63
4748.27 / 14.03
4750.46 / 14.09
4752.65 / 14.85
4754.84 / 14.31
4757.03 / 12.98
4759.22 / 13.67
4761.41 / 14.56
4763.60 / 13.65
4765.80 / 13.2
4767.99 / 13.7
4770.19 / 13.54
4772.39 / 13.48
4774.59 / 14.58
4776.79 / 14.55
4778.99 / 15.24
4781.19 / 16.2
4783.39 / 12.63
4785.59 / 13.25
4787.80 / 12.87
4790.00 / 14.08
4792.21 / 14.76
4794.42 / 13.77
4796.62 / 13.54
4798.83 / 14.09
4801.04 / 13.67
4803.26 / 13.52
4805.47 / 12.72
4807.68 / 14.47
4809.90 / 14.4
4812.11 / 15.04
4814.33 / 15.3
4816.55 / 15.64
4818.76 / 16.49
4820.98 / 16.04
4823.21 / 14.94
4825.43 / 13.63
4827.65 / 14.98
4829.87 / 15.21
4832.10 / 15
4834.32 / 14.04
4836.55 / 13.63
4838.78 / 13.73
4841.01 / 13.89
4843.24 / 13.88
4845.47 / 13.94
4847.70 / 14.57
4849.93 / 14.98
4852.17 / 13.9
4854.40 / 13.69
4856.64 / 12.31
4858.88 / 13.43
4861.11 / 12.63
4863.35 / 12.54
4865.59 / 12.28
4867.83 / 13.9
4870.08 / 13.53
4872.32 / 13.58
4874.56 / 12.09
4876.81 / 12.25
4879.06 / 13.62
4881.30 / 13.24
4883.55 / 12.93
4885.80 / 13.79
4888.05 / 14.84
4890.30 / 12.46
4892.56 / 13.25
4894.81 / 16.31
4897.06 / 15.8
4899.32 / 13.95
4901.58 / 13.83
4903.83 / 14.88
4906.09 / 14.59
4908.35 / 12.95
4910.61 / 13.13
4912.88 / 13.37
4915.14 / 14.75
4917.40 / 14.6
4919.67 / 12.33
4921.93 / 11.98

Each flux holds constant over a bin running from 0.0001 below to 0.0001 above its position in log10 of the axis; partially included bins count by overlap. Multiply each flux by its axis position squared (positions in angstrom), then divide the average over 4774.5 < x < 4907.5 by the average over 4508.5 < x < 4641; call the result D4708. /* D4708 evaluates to 1.15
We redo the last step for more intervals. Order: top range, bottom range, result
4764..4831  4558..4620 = 1.13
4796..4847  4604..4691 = 1.06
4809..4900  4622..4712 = 1.06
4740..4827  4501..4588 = 1.19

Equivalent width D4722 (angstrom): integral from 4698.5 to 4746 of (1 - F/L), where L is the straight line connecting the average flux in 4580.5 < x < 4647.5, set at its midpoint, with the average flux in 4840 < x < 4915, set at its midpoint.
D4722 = 1.1 angstrom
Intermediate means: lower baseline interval 14.5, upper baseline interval 13.7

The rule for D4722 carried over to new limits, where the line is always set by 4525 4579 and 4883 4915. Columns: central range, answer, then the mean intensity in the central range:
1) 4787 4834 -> -2.5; 14.5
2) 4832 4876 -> 1.1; 13.5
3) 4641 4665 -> -4.2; 15.5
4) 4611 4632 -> -2.0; 14.4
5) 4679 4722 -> -0.5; 13.5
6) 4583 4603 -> -0.9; 13.6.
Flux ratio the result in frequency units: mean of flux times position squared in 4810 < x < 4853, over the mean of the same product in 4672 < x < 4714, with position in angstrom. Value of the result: 1.16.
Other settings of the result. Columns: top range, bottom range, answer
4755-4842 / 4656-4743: 1.07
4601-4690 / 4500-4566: 1.20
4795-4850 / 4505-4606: 1.23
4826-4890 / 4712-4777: 1.02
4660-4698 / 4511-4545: 1.15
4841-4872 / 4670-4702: 1.08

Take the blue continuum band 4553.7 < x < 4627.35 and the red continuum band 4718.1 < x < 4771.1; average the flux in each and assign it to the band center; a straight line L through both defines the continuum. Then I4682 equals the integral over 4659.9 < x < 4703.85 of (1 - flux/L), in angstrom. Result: 1.3 angstrom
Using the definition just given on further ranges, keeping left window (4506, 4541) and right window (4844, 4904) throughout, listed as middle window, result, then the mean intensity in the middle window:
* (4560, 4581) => -1.4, 13.7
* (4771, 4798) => -1.3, 14.1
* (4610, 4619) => -1.1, 14.6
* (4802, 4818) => -1.2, 14.5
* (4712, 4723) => -0.9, 14.3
